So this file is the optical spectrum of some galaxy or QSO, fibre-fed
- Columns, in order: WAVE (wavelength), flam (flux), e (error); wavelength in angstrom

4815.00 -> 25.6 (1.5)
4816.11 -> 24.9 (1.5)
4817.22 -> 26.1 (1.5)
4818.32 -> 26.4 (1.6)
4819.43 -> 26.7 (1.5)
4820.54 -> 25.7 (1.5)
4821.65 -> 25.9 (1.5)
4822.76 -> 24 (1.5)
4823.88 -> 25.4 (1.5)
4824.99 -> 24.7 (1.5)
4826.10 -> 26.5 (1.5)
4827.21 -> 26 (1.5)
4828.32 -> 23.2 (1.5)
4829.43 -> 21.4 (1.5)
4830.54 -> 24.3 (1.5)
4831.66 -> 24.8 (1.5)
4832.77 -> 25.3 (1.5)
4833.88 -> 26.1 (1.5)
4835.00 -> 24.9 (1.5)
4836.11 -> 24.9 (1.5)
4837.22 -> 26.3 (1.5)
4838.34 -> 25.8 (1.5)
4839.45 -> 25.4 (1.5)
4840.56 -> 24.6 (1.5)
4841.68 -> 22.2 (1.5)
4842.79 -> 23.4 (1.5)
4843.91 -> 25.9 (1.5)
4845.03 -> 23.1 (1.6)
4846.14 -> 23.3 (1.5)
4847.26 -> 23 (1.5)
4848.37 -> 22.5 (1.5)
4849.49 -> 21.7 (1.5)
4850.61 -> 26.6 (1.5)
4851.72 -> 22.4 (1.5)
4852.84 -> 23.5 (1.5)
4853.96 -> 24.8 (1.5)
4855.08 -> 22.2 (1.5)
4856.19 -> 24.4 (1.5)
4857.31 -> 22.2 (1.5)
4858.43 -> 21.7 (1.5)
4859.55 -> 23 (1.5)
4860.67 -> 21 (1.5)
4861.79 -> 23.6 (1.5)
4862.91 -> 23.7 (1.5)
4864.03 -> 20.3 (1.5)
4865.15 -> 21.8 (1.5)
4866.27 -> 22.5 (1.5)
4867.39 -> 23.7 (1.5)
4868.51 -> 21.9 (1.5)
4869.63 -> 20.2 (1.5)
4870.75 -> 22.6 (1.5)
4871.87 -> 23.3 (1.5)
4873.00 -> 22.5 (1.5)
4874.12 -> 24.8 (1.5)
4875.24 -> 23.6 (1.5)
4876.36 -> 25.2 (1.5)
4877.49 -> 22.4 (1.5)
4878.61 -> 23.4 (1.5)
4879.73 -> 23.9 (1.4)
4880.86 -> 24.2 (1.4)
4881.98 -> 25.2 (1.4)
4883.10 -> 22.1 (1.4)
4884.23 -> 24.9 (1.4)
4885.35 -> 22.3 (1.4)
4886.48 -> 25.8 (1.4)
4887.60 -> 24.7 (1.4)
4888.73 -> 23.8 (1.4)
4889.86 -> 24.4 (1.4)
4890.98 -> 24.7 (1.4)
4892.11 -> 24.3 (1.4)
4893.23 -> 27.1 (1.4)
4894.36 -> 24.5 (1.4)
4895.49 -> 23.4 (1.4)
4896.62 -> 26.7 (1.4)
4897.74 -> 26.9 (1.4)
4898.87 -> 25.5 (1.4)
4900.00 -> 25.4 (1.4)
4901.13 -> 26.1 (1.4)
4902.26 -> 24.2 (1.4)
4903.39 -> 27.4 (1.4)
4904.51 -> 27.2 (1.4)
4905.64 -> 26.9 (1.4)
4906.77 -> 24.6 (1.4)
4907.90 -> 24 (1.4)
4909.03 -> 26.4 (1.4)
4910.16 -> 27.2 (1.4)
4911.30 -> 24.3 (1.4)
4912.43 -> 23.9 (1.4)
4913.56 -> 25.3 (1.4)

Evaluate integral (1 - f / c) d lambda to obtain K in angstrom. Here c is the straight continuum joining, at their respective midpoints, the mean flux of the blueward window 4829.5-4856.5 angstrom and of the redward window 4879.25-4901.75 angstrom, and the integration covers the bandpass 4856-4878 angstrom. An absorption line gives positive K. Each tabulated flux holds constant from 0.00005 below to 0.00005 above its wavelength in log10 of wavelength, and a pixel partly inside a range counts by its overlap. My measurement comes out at 1.61 angstrom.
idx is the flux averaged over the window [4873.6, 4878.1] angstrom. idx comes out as 24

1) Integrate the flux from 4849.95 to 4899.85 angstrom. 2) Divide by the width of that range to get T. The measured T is 23.7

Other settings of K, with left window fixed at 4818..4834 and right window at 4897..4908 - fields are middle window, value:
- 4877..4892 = 1.0 angstrom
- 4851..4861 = 1.0 angstrom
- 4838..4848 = 0.5 angstrom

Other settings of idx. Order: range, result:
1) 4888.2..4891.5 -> 24.3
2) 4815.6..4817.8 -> 25.6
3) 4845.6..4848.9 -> 23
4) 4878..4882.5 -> 24.2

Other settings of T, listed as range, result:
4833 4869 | 23.5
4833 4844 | 24.9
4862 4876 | 22.6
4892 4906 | 25.9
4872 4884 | 23.7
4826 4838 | 24.8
